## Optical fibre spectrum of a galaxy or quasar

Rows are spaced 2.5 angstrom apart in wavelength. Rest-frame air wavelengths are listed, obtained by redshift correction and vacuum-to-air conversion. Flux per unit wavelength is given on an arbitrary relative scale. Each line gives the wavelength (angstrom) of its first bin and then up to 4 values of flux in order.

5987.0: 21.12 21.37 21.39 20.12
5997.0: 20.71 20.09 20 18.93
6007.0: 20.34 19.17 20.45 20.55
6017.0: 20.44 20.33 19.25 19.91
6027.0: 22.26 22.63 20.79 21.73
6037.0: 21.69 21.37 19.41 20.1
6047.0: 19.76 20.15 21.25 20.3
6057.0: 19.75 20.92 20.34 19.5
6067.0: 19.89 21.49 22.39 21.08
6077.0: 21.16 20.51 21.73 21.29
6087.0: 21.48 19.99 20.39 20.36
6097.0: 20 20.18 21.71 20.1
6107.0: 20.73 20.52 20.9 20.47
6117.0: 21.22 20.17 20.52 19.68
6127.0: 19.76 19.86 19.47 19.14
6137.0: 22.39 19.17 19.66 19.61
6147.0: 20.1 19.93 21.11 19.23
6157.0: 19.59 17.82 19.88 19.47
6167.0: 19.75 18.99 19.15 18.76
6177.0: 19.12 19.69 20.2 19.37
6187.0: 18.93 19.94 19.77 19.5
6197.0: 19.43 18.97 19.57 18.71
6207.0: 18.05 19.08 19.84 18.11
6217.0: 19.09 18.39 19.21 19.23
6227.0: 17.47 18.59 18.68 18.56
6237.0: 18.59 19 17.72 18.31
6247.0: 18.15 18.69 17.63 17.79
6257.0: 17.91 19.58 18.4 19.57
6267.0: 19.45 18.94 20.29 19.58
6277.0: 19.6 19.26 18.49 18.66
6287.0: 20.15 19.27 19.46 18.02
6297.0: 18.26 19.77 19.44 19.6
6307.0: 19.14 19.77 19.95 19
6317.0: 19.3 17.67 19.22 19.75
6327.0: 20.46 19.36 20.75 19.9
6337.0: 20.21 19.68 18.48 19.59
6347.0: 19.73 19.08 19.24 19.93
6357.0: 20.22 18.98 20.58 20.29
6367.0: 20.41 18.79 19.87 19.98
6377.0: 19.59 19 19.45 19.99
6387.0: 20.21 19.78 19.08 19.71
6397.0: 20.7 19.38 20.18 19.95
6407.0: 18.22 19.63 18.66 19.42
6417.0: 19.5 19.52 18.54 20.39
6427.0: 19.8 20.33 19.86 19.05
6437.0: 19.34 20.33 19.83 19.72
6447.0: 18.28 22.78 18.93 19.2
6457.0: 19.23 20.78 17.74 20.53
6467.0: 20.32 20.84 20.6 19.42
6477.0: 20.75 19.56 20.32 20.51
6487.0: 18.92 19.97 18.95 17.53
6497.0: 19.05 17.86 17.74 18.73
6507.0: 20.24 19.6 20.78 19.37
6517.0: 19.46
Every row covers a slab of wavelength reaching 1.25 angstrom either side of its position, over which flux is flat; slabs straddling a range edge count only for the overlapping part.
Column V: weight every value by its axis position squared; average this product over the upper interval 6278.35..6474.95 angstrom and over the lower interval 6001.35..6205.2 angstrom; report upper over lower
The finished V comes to 1.1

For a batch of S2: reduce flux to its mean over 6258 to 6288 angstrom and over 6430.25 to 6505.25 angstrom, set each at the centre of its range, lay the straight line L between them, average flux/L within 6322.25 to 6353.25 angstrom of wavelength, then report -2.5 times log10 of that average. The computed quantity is -0.02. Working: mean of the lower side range 19.3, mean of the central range 19.7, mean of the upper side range 19.6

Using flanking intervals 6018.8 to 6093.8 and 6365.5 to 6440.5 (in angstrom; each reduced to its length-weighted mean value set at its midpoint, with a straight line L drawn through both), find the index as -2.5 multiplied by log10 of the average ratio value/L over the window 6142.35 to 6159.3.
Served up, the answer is 0.04 mag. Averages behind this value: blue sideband 20.8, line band 19.8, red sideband 19.6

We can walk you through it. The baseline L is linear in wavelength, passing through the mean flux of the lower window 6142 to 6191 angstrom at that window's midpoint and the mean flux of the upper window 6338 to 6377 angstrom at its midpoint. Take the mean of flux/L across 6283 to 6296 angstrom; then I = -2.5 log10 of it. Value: 0.03 mag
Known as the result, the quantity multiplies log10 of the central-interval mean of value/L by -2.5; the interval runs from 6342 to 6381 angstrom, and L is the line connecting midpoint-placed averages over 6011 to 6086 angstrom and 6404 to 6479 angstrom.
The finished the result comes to 0.02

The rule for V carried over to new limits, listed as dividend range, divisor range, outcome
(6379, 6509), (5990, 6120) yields 1.08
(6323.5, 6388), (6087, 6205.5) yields 1.06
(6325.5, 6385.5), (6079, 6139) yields 1.04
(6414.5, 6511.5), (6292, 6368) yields 1.05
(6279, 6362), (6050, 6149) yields 1.02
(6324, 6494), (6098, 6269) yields 1.09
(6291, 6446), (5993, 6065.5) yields 1.07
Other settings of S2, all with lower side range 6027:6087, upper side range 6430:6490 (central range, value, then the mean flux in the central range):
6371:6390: 0.019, 19.7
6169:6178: 0.087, 19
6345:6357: 0.031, 19.6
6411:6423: 0.046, 19.1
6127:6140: 0.035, 20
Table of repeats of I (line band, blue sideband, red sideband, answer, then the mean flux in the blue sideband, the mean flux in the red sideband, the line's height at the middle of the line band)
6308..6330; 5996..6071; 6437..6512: 0.03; 20.5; 19.6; 19.9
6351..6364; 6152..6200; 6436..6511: -0.02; 19.4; 19.6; 19.5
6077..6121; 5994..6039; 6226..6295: -0.04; 20.5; 18.8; 20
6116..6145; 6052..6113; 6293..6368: 0.02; 20.7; 19.5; 20.5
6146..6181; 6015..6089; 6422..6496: 0.06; 20.8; 19.8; 20.5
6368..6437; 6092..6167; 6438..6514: 0.01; 20.1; 19.6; 19.7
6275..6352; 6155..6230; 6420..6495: 0.00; 19.1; 19.8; 19.4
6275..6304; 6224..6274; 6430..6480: -0.02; 18.6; 19.9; 18.9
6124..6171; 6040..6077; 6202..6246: -0.01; 20.5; 18.6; 19.5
